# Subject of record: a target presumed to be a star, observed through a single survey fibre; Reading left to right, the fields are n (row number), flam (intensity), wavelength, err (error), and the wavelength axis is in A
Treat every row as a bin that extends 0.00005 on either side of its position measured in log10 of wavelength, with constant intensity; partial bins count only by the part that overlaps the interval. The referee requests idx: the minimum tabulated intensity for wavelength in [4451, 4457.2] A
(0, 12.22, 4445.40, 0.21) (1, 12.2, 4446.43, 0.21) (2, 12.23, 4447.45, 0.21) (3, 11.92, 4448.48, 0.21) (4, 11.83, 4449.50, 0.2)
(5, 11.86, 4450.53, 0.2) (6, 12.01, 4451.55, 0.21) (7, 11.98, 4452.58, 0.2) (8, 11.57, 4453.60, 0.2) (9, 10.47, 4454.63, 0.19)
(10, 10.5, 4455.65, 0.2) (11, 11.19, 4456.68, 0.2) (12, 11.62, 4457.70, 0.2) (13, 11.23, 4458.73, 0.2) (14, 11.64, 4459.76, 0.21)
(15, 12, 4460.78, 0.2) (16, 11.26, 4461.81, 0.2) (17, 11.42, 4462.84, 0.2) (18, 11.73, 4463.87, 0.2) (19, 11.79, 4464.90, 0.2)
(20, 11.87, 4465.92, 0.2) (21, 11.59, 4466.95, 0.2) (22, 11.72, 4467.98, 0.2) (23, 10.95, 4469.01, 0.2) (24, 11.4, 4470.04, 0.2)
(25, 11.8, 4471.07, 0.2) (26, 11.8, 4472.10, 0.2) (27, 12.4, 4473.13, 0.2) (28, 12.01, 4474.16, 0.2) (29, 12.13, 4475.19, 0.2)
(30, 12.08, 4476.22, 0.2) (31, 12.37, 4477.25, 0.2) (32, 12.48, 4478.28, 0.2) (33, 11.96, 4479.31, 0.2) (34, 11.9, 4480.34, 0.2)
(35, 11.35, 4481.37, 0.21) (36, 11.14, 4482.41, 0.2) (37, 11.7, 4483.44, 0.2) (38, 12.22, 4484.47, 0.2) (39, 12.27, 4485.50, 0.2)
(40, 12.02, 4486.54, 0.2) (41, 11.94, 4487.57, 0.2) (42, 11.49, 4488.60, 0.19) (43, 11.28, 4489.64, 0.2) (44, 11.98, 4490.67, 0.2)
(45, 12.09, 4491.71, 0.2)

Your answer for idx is 10.47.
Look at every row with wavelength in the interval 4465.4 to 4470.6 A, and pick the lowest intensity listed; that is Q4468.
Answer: 10.95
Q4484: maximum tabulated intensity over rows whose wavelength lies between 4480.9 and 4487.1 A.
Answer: 12.27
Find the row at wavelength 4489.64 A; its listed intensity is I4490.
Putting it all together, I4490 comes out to 11.28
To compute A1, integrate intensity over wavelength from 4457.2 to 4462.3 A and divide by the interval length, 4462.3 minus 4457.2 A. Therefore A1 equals 11.5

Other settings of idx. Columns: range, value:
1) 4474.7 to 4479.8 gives 11.96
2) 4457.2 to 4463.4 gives 11.23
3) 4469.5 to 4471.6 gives 11.4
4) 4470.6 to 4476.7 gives 11.8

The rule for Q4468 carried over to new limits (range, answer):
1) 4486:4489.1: 11.49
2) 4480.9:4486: 11.14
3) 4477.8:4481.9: 11.35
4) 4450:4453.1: 11.86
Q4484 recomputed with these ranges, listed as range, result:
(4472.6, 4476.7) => 12.4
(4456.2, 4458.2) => 11.62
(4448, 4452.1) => 12.01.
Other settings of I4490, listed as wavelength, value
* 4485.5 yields 12.27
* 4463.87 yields 11.73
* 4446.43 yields 12.2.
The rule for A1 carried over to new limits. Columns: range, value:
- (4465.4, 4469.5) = 11.5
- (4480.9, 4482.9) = 11.2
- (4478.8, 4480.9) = 11.9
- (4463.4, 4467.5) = 11.8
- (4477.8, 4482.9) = 11.8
